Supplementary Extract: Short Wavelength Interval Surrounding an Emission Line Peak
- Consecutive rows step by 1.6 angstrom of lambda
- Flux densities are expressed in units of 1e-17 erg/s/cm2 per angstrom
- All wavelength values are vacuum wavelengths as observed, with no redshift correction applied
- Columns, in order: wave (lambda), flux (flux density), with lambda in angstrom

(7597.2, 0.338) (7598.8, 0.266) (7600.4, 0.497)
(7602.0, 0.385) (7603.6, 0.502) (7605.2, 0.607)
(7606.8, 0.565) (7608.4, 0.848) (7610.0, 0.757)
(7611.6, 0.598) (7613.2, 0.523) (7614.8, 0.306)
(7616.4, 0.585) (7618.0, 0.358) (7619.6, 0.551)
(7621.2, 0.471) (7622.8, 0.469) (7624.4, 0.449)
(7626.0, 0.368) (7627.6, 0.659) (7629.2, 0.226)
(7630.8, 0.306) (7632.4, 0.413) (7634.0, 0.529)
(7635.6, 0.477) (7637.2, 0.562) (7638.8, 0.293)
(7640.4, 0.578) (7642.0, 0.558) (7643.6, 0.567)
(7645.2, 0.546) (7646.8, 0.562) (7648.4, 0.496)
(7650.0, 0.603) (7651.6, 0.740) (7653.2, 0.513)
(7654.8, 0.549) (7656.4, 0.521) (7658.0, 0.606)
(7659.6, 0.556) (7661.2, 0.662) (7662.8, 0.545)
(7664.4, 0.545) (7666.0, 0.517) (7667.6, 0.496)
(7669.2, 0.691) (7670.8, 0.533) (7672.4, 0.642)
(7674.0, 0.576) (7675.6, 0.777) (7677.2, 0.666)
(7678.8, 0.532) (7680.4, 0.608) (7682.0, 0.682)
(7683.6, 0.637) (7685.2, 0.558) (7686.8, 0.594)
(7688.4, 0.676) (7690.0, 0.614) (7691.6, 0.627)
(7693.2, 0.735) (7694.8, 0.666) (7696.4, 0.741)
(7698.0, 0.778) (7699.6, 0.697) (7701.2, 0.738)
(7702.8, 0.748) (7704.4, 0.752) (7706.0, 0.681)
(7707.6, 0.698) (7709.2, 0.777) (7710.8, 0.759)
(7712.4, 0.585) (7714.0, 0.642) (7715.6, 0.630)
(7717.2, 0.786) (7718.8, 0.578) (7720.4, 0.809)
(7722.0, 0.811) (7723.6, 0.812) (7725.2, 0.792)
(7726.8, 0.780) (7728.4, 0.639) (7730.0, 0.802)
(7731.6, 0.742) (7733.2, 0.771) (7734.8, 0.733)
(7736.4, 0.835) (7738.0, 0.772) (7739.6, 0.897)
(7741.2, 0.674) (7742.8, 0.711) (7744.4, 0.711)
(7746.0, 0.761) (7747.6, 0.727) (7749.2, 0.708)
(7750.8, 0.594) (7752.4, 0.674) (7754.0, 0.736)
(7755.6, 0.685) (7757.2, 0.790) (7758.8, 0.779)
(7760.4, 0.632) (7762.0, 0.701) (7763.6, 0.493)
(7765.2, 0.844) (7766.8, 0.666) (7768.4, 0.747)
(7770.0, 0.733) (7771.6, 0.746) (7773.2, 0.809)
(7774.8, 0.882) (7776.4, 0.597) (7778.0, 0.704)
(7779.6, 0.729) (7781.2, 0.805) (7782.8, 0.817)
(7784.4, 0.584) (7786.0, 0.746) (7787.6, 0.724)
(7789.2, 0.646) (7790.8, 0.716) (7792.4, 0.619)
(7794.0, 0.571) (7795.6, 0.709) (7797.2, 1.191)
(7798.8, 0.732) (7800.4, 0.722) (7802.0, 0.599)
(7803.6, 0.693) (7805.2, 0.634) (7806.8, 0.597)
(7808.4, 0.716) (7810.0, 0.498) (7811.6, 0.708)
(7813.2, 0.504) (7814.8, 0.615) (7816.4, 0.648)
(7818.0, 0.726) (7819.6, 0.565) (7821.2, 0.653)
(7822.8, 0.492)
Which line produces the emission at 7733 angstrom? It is Mg II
